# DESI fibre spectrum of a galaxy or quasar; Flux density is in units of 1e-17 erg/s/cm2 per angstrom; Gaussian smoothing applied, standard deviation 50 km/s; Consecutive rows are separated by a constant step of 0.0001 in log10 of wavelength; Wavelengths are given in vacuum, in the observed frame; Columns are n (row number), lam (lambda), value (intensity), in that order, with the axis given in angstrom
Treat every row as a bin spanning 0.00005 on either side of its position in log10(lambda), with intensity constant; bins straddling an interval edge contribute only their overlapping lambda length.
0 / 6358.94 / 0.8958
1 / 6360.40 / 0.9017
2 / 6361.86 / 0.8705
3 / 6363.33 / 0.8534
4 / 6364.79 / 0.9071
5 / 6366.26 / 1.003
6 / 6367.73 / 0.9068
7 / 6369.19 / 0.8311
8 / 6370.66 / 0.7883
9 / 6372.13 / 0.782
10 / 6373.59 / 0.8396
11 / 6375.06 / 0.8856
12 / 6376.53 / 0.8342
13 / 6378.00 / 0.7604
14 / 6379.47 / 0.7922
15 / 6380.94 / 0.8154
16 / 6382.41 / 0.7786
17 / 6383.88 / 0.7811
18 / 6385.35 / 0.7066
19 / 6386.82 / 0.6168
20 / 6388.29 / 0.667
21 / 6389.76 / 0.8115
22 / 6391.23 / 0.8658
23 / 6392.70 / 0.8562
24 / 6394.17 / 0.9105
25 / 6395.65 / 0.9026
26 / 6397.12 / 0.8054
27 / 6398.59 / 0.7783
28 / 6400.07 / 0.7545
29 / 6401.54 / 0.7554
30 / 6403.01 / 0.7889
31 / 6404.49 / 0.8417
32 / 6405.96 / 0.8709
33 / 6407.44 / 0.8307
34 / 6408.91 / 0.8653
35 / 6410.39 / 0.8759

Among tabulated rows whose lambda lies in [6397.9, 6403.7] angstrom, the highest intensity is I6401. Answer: 0.7889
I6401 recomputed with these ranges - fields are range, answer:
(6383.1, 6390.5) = 0.8115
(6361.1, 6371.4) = 1.003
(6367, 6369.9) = 0.9068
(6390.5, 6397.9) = 0.9105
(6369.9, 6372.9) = 0.7883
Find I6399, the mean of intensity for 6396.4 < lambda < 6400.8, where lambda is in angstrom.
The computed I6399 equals 0.779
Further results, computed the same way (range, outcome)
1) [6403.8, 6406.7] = 0.857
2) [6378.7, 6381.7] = 0.802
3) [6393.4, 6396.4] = 0.905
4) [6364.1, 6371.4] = 0.886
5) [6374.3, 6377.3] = 0.857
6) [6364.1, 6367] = 0.953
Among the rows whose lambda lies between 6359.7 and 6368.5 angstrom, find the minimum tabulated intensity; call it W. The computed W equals 0.8534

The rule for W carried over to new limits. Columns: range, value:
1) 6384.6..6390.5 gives 0.6168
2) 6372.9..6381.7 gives 0.7604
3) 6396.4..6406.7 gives 0.7545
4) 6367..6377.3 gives 0.782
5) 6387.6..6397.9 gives 0.667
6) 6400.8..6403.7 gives 0.7554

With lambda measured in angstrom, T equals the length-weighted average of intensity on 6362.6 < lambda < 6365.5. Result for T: 0.882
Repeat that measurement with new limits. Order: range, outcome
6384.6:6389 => 0.664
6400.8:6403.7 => 0.774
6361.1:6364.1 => 0.864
